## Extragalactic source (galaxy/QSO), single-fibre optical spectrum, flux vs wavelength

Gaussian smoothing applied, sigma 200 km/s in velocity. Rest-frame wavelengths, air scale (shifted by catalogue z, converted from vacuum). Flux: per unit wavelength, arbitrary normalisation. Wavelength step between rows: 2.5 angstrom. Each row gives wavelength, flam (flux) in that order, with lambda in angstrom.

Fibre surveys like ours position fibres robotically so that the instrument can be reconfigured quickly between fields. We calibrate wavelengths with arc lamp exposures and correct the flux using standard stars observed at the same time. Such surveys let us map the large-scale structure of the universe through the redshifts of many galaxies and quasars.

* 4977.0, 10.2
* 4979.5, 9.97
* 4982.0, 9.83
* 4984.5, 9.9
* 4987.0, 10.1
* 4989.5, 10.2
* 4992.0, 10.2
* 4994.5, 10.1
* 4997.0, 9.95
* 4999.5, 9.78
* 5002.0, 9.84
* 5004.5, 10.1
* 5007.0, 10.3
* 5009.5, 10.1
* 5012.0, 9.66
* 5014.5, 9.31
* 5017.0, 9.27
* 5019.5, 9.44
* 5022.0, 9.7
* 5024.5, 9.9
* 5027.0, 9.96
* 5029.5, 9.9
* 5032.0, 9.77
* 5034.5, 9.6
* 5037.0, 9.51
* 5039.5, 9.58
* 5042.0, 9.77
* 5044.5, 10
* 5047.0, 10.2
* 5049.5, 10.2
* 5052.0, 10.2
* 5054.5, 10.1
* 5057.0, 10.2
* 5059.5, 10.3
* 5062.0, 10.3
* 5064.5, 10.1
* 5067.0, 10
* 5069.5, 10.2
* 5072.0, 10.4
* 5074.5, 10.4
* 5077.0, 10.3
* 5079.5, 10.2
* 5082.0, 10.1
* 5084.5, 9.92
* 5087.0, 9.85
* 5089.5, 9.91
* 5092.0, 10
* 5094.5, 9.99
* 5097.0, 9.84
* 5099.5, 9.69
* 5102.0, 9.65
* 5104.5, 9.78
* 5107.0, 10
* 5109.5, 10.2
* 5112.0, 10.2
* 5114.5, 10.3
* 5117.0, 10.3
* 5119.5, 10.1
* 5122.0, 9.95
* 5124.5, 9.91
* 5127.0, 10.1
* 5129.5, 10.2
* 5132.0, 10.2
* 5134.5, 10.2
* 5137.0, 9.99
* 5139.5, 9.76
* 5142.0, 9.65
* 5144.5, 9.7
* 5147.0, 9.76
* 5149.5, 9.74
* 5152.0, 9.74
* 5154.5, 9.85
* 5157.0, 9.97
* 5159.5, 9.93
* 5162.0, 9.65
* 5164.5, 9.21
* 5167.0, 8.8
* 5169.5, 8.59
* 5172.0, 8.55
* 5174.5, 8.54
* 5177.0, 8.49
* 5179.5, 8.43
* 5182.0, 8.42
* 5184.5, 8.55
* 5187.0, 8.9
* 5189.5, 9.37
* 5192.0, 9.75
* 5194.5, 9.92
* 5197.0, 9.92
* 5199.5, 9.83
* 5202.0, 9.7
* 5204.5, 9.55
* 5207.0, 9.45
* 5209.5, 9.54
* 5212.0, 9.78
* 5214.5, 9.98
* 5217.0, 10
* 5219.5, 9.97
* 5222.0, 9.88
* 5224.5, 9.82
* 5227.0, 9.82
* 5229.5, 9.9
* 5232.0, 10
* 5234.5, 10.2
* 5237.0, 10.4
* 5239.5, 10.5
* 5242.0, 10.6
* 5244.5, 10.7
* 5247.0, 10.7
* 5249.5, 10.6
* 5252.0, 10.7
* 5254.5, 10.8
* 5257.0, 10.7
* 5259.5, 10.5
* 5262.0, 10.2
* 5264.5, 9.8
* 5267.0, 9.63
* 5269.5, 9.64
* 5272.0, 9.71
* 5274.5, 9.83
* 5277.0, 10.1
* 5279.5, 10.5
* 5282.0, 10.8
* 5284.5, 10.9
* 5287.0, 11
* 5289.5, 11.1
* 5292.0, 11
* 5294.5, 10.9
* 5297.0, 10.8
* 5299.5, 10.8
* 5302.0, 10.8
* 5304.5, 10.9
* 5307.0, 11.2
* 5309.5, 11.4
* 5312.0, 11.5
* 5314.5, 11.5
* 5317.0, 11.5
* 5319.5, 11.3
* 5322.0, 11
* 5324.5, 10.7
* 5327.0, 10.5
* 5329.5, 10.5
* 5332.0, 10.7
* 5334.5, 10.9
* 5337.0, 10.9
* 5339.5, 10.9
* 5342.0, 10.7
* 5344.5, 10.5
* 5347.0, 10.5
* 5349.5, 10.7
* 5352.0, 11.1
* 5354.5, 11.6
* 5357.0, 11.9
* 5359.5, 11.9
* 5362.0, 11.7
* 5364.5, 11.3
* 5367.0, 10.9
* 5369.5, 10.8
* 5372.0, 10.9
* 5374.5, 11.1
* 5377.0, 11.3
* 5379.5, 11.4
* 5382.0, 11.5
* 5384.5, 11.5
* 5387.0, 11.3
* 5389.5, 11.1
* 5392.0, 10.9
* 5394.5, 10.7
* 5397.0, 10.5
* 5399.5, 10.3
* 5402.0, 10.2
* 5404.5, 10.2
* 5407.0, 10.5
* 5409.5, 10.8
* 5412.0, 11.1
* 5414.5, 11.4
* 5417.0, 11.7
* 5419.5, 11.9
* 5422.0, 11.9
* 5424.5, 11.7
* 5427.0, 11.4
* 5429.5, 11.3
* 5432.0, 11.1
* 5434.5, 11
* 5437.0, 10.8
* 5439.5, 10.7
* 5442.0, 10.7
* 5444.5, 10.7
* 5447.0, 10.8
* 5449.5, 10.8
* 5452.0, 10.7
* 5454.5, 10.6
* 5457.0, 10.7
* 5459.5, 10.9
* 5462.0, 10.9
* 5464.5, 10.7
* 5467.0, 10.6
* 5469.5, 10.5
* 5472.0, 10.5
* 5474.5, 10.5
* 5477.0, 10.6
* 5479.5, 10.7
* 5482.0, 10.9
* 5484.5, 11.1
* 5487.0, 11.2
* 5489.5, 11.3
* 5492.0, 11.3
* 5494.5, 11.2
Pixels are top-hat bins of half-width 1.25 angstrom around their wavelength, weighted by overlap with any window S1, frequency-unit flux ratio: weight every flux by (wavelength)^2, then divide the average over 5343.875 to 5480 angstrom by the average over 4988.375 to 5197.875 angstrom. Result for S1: 1.27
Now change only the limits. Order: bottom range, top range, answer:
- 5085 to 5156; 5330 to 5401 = 1.22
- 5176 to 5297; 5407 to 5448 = 1.20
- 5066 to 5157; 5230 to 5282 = 1.09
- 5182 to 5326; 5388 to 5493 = 1.13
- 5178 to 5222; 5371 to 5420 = 1.25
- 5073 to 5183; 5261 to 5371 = 1.20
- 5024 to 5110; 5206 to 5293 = 1.10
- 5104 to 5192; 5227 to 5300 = 1.14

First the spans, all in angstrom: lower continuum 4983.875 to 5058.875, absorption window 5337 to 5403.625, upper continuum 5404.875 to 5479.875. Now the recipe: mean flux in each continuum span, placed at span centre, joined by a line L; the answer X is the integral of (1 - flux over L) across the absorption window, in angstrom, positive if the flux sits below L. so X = -1.7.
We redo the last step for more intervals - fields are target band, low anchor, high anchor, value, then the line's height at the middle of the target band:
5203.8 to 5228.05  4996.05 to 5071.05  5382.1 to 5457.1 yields 1.5 angstrom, 10.4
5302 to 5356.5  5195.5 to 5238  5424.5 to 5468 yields -3.3 angstrom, 10.4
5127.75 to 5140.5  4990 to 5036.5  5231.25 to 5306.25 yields 0.1 angstrom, 10.1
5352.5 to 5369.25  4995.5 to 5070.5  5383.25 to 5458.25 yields -1.1 angstrom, 10.8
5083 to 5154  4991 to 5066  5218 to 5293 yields 0.9 angstrom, 10.1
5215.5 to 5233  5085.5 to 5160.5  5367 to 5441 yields 0.7 angstrom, 10.4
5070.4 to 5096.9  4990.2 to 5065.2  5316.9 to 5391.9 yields 0.0 angstrom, 10.1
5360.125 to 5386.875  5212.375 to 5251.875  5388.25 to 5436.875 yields -1.0 angstrom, 10.9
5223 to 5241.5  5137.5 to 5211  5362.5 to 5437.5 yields -0.6 angstrom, 9.81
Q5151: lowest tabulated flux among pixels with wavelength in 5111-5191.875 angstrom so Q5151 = 8.42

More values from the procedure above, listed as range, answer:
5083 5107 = 9.65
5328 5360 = 10.5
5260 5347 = 9.63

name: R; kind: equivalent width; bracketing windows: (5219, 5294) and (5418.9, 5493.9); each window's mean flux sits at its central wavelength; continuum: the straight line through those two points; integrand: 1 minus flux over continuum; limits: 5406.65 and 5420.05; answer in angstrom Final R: -0.5 angstrom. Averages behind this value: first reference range 10.3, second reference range 10.9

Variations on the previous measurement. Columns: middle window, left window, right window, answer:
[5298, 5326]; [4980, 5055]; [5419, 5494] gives -1.4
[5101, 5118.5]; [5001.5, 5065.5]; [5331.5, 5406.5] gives 0.1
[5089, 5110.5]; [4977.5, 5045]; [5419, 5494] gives 0.4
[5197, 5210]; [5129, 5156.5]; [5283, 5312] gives 0.8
